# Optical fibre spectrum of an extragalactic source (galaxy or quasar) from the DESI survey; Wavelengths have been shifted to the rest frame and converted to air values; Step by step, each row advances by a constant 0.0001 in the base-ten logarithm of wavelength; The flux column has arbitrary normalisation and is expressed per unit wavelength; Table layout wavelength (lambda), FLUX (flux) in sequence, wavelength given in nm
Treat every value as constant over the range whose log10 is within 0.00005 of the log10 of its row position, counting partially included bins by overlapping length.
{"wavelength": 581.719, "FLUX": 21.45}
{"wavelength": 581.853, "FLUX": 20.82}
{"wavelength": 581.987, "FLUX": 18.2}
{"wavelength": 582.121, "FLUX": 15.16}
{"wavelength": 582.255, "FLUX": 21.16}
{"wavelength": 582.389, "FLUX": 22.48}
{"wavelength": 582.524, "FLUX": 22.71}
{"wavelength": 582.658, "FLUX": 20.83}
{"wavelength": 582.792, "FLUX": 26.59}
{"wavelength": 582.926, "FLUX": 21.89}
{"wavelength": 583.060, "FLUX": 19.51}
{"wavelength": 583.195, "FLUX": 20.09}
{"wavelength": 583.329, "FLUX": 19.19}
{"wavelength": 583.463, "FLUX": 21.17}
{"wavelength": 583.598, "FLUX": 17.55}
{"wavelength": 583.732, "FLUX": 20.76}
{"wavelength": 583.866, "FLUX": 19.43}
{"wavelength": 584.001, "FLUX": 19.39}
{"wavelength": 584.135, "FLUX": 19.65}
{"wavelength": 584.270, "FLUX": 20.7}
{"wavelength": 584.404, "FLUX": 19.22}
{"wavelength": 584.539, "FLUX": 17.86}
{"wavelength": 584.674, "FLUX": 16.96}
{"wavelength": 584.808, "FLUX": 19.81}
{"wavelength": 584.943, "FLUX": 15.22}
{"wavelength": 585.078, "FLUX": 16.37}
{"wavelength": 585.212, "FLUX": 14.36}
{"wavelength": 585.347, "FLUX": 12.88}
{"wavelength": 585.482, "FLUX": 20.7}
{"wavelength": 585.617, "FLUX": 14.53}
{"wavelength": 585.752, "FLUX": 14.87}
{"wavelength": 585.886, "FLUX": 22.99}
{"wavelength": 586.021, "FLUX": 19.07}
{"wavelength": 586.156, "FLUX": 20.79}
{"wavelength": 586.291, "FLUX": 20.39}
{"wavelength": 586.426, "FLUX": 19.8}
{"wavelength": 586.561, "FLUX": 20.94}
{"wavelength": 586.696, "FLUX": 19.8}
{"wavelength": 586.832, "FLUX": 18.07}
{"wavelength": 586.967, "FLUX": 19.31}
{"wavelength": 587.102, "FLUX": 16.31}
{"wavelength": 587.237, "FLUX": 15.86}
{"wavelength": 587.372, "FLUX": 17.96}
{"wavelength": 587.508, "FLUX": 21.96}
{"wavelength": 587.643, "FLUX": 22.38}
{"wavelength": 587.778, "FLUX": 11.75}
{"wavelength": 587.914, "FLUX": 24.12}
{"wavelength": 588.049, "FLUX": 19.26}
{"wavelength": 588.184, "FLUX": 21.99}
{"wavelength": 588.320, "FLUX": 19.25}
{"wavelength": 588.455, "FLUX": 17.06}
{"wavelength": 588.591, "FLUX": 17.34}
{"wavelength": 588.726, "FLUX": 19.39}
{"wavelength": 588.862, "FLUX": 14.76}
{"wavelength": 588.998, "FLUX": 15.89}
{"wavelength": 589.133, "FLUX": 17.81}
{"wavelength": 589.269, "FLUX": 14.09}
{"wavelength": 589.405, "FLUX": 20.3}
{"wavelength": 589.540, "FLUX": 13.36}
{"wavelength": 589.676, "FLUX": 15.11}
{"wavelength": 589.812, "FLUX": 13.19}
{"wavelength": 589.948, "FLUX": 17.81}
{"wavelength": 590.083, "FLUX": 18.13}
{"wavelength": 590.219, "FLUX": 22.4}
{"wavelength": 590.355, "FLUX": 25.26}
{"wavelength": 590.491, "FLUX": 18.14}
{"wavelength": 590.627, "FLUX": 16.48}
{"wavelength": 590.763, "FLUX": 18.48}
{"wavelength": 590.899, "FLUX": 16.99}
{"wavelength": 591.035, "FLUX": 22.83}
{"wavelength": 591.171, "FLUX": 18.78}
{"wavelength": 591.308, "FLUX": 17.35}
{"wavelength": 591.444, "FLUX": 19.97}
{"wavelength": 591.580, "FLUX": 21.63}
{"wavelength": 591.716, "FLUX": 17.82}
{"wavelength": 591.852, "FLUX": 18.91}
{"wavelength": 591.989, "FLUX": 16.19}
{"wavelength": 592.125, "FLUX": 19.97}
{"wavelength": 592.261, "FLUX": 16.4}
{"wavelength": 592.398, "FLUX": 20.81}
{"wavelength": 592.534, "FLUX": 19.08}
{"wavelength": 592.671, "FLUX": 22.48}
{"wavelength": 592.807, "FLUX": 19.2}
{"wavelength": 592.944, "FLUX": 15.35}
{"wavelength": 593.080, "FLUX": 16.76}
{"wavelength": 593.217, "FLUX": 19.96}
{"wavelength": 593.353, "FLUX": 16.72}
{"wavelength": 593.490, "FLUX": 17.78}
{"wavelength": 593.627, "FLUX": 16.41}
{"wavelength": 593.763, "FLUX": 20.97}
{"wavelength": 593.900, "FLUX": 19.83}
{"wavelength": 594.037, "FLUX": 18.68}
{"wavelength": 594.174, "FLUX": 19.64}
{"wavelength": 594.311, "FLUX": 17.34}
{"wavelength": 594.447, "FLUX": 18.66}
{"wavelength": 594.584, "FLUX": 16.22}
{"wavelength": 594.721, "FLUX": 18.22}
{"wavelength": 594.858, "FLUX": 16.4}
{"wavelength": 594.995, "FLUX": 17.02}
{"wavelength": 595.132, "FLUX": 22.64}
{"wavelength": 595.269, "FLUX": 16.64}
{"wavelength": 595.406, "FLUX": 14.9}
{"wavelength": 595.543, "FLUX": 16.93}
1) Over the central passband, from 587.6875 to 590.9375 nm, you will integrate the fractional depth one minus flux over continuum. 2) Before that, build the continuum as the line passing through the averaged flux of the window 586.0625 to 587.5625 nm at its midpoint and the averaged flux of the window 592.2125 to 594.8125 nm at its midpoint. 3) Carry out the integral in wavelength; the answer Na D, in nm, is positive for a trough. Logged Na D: 0.173 nm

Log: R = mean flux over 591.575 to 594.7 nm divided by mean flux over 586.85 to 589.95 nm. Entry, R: 1.0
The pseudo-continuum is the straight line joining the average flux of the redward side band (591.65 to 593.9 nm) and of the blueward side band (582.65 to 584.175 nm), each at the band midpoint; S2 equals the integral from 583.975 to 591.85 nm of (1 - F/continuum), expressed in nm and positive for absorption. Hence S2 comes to 0.466 nm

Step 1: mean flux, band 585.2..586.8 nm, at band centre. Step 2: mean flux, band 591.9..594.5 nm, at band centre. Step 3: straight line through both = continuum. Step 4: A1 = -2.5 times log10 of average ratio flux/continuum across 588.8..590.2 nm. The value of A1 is 0.142 mag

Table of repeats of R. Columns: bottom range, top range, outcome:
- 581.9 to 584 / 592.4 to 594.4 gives 0.91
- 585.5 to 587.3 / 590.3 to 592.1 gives 1.02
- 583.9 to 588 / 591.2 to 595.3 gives 1.00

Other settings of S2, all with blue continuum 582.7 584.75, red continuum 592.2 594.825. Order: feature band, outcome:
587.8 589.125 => 0.052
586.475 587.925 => 0.051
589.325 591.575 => 0.052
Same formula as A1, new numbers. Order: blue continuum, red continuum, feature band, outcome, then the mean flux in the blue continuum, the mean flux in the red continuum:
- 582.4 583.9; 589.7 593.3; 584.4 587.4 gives 0.13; 21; 18.8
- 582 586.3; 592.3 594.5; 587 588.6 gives 0.01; 19.2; 18.7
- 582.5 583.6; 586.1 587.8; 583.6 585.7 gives 0.14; 21.2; 19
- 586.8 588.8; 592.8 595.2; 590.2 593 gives -0.05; 18.8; 18.2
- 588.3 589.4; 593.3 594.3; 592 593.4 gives -0.03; 17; 18.5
